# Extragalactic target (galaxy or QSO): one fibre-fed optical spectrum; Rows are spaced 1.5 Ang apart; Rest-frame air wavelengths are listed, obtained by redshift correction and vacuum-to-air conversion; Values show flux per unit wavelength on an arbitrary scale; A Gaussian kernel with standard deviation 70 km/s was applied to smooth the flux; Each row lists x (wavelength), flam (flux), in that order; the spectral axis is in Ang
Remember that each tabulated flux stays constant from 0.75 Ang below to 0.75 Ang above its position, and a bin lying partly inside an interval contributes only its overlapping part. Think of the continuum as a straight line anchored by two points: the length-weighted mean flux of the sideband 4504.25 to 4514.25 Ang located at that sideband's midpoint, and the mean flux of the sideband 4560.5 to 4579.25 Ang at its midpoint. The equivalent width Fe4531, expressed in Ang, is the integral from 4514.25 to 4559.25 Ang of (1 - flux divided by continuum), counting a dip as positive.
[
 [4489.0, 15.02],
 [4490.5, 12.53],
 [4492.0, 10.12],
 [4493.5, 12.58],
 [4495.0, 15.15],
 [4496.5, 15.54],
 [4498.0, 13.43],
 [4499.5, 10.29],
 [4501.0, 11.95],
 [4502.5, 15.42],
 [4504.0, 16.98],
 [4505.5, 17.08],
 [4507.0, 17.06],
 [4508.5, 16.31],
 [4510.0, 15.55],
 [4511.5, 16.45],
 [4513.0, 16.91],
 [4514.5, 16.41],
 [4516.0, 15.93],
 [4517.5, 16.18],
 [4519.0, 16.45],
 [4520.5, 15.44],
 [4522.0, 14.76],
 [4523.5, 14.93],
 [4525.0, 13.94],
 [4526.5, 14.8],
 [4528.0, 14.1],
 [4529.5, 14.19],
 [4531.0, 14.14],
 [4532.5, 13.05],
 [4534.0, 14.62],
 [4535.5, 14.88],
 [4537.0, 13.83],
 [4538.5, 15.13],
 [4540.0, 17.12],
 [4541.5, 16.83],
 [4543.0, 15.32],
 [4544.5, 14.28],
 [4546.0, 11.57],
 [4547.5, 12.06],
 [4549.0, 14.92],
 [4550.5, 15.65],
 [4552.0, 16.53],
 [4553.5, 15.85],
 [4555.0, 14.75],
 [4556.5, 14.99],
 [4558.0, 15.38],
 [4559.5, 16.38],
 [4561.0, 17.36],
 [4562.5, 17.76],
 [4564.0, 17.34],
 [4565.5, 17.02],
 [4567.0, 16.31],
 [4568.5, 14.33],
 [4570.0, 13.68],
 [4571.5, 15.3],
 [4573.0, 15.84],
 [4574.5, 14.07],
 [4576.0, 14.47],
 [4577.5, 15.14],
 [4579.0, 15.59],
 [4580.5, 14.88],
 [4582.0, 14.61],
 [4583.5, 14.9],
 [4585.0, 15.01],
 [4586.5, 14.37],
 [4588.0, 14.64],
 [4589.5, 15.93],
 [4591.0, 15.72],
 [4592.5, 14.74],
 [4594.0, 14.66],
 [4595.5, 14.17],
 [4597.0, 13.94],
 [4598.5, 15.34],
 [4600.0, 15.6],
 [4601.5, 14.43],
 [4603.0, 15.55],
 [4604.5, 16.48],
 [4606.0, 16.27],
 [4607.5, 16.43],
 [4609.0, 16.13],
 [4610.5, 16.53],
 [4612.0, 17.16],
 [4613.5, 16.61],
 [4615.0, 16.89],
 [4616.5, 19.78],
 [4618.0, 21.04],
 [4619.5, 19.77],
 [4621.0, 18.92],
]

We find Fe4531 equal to 3.4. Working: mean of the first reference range 16.6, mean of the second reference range 15.7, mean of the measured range 14.9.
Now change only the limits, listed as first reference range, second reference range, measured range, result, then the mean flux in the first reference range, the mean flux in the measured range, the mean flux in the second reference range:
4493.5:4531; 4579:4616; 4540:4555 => 0.4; 15.1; 14.9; 15.5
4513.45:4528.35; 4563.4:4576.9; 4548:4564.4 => -0.7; 15.4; 16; 15.3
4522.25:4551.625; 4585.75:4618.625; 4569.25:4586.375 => 0.7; 14.5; 14.8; 16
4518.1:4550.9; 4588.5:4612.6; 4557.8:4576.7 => -0.9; 14.6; 15.8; 15.5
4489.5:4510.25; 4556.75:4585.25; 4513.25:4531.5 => -0.6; 14.3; 15.2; 15.5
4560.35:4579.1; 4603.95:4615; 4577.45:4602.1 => 1.8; 15.7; 14.9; 16.5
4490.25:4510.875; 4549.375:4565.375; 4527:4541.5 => 0.7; 14.3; 14.7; 16.2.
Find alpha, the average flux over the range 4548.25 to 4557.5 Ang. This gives 15.4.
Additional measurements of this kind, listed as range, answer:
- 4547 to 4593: 15.4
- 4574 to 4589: 14.8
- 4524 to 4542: 14.7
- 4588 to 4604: 15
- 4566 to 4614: 15.3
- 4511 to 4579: 15.3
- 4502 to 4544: 15.5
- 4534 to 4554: 14.9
